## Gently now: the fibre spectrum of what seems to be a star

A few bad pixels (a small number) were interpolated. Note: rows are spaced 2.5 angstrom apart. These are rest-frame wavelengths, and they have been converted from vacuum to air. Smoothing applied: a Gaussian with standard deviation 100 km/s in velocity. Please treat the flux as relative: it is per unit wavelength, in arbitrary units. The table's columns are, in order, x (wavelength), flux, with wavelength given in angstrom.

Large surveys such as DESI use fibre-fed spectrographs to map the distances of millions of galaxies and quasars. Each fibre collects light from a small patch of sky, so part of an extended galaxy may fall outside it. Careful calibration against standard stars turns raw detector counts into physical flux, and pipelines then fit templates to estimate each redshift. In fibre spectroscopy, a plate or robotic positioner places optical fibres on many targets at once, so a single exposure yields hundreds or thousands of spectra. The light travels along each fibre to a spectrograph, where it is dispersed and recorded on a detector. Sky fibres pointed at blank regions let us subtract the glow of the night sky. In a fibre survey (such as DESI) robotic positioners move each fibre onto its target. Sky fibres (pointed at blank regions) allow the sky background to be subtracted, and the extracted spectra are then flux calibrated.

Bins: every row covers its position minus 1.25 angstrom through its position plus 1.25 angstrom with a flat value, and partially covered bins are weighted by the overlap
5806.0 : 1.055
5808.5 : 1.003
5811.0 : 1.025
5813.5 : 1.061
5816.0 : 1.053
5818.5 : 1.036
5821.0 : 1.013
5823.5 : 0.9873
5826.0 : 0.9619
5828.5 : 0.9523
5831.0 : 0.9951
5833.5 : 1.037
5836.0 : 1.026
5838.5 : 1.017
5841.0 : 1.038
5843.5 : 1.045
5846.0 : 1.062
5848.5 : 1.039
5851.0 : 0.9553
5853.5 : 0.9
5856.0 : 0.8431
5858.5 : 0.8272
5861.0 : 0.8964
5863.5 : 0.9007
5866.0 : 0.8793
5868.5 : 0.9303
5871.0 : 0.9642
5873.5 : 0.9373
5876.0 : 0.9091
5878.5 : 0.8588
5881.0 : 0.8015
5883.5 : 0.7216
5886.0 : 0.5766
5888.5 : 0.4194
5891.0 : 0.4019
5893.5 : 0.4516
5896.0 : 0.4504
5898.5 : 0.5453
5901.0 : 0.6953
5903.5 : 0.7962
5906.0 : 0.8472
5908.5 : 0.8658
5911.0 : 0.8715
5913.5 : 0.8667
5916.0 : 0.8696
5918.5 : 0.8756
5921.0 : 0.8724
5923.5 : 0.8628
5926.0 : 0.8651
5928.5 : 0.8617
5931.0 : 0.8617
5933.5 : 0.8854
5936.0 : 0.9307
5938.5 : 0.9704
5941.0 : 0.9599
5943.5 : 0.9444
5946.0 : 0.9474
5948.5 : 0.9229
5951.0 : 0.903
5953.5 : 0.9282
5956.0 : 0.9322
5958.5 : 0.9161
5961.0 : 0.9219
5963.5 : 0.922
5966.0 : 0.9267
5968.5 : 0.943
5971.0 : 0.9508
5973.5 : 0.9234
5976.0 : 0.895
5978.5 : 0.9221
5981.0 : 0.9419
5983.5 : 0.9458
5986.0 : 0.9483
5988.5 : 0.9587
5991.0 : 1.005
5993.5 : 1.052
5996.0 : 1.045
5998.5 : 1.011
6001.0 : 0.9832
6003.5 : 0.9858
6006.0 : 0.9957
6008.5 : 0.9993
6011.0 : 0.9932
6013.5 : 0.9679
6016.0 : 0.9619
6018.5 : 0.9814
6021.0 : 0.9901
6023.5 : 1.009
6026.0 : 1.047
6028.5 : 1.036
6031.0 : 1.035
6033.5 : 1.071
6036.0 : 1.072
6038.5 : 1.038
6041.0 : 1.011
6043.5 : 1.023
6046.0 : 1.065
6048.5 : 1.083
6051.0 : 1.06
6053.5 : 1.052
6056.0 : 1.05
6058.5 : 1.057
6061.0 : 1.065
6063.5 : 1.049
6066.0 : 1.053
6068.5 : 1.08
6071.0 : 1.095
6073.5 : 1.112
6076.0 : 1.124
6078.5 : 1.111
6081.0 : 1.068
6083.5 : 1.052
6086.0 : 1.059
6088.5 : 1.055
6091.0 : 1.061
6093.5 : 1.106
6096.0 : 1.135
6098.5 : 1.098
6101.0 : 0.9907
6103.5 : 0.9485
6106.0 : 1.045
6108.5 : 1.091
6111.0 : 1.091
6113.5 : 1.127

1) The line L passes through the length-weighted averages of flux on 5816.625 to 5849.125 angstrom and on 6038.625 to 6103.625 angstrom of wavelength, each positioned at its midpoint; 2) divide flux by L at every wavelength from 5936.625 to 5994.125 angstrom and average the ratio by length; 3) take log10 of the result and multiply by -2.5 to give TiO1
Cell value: 0.11 mag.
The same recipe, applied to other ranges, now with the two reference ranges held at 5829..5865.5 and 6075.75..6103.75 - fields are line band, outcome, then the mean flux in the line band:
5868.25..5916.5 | 0.32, 0.733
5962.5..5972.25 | 0.09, 0.936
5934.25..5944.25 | 0.06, 0.948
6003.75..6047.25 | 0.03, 1.02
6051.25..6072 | 0.00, 1.06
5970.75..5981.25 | 0.11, 0.923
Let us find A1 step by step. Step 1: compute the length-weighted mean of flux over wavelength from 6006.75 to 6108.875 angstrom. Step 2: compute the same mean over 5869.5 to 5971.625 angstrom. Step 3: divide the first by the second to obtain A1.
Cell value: 1.27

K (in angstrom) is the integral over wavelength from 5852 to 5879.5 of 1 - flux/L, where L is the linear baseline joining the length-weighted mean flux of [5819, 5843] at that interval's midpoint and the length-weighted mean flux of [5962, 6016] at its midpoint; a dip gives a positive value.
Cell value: 2.8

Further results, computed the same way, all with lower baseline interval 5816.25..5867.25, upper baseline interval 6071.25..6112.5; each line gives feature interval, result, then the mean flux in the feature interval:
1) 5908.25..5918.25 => 1.31 angstrom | 0.869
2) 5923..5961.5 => 3.74 angstrom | 0.914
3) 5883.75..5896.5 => 6.56 angstrom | 0.481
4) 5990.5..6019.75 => 1.11 angstrom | 0.998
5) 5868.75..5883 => 1.42 angstrom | 0.888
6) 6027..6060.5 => 0.09 angstrom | 1.05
